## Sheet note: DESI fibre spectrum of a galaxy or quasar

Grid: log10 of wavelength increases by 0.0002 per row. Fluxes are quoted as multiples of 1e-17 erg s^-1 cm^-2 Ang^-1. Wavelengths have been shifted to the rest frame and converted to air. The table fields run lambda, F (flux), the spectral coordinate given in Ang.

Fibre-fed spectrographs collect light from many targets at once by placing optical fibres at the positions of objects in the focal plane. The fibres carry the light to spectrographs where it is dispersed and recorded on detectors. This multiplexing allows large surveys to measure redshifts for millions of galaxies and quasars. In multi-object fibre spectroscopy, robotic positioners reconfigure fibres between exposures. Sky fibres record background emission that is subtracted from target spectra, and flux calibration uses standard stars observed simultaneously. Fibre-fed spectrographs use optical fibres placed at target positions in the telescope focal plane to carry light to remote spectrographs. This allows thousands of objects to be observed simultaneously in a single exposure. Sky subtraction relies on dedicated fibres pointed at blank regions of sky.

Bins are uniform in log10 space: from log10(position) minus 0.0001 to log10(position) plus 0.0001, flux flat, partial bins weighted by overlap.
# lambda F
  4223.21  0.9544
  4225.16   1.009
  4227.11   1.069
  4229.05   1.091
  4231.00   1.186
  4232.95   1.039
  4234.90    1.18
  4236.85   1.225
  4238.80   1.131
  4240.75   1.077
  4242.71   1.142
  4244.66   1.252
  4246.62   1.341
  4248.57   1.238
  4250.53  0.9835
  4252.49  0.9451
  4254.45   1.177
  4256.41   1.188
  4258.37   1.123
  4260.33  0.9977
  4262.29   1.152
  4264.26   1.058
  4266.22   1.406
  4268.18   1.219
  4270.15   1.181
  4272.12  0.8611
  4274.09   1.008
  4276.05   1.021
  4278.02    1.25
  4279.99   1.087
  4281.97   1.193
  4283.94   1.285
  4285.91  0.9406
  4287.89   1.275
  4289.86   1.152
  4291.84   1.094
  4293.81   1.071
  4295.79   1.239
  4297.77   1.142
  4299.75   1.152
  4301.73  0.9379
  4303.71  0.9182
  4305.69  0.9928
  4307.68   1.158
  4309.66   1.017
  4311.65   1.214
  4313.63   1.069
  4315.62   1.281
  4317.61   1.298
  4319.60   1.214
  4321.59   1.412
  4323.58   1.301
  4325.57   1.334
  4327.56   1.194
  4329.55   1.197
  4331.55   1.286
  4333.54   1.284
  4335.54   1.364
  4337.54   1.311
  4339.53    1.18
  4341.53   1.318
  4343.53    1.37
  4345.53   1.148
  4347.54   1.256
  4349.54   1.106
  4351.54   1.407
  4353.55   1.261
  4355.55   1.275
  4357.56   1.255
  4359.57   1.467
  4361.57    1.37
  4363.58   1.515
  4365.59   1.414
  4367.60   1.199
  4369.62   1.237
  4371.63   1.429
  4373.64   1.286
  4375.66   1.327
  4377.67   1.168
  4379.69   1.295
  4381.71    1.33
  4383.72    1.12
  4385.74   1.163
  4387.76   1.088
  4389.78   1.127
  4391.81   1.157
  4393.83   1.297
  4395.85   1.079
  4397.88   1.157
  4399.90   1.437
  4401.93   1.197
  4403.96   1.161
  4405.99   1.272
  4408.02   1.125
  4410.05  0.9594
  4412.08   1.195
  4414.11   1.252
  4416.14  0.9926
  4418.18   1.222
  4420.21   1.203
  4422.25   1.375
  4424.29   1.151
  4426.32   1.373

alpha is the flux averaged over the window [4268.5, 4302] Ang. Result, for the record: 1.12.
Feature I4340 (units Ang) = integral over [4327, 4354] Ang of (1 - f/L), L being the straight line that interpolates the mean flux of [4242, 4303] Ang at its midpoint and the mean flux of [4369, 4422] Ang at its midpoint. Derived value -2.1 Ang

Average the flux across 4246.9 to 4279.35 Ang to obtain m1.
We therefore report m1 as 1.12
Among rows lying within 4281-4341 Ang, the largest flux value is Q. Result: 1.412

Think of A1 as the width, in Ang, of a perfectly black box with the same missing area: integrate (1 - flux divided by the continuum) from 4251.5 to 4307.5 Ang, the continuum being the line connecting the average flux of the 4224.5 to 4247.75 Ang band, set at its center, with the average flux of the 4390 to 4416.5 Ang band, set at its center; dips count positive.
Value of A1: 2.2 Ang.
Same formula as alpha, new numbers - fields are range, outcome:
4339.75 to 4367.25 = 1.31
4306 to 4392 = 1.26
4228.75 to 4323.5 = 1.14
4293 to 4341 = 1.19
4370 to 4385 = 1.28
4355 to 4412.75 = 1.24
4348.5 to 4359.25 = 1.27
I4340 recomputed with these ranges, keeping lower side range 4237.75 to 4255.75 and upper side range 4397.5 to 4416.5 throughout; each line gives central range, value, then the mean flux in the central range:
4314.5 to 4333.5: -1.9 Ang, 1.28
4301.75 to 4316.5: 1.0 Ang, 1.08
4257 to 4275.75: 0.6 Ang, 1.11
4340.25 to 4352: -0.9 Ang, 1.26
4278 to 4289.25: -0.1 Ang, 1.16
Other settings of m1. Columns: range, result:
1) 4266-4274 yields 1.13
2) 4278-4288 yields 1.15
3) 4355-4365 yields 1.38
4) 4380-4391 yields 1.17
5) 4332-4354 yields 1.27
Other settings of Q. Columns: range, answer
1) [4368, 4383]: 1.429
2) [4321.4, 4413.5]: 1.515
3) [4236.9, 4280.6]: 1.406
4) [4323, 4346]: 1.37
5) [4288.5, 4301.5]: 1.239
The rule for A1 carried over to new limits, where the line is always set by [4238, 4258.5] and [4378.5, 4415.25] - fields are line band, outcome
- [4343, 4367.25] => -2.9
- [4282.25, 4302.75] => 0.5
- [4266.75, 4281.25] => 0.7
